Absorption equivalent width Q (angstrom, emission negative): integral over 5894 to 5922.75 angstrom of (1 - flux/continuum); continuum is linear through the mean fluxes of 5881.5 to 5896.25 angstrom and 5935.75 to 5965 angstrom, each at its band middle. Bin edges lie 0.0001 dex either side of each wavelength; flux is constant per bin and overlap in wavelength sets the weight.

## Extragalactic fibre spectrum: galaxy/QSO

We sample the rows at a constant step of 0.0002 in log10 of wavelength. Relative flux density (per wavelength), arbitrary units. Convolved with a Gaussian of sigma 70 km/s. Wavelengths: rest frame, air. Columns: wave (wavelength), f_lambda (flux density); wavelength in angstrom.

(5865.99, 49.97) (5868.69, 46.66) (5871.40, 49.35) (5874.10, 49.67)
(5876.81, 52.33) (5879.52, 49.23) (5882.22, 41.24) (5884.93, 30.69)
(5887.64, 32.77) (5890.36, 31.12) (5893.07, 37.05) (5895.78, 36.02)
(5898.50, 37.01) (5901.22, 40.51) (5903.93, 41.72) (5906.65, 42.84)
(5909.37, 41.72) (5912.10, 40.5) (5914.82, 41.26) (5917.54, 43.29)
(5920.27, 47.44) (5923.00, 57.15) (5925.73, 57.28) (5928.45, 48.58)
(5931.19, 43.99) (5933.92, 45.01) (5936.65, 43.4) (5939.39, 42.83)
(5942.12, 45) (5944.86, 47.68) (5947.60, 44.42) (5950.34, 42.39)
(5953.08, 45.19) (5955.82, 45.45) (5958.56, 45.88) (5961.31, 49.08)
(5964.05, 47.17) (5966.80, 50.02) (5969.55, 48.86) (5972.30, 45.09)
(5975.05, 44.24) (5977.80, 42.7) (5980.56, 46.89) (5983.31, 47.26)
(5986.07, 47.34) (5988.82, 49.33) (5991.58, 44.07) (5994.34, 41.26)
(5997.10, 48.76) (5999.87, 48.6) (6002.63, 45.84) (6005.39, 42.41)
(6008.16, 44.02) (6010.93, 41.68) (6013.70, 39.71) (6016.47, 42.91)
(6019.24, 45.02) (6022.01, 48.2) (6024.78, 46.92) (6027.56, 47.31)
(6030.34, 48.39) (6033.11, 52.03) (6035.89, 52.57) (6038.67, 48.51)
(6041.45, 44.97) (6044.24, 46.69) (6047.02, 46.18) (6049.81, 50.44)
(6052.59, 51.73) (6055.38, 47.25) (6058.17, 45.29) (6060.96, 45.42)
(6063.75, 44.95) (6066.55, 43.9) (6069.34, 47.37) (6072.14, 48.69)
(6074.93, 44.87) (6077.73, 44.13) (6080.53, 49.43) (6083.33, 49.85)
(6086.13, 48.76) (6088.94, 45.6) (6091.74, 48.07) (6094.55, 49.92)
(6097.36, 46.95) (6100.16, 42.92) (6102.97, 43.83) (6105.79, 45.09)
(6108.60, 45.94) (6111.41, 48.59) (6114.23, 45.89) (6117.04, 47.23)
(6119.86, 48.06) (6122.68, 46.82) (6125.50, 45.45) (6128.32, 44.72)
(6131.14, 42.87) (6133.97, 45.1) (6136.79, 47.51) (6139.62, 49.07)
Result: -2.9 angstrom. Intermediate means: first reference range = 34.5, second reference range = 45.3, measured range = 41.8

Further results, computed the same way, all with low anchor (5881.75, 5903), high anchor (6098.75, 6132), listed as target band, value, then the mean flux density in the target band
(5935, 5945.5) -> -1.9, 44.5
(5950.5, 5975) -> -5.0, 46.7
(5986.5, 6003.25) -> -2.5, 46.4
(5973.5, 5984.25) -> -1.5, 45.2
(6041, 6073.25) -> -2.9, 46.9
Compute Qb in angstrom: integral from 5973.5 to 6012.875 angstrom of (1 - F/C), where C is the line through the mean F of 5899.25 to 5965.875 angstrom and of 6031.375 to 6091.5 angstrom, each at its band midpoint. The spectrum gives 1.0 angstrom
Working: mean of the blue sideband 45.4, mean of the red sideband 47.6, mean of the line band 45.2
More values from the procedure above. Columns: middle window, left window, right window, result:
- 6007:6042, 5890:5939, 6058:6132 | -0.9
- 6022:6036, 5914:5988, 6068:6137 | -0.8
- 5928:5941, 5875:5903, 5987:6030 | -1.0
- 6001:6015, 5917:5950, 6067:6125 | 1.2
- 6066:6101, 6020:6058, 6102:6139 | 0.0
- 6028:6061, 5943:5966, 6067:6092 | -1.0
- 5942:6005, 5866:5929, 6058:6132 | -2.3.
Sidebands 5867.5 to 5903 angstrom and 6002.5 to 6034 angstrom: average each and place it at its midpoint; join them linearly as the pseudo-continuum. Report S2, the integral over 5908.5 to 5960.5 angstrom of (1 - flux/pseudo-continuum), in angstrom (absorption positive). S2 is -3.90 angstrom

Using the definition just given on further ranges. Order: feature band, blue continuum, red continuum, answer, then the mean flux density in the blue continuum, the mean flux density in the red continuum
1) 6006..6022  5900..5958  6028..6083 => 1.2 angstrom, 45.2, 47.6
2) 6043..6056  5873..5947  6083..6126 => -0.8 angstrom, 43.2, 46.8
